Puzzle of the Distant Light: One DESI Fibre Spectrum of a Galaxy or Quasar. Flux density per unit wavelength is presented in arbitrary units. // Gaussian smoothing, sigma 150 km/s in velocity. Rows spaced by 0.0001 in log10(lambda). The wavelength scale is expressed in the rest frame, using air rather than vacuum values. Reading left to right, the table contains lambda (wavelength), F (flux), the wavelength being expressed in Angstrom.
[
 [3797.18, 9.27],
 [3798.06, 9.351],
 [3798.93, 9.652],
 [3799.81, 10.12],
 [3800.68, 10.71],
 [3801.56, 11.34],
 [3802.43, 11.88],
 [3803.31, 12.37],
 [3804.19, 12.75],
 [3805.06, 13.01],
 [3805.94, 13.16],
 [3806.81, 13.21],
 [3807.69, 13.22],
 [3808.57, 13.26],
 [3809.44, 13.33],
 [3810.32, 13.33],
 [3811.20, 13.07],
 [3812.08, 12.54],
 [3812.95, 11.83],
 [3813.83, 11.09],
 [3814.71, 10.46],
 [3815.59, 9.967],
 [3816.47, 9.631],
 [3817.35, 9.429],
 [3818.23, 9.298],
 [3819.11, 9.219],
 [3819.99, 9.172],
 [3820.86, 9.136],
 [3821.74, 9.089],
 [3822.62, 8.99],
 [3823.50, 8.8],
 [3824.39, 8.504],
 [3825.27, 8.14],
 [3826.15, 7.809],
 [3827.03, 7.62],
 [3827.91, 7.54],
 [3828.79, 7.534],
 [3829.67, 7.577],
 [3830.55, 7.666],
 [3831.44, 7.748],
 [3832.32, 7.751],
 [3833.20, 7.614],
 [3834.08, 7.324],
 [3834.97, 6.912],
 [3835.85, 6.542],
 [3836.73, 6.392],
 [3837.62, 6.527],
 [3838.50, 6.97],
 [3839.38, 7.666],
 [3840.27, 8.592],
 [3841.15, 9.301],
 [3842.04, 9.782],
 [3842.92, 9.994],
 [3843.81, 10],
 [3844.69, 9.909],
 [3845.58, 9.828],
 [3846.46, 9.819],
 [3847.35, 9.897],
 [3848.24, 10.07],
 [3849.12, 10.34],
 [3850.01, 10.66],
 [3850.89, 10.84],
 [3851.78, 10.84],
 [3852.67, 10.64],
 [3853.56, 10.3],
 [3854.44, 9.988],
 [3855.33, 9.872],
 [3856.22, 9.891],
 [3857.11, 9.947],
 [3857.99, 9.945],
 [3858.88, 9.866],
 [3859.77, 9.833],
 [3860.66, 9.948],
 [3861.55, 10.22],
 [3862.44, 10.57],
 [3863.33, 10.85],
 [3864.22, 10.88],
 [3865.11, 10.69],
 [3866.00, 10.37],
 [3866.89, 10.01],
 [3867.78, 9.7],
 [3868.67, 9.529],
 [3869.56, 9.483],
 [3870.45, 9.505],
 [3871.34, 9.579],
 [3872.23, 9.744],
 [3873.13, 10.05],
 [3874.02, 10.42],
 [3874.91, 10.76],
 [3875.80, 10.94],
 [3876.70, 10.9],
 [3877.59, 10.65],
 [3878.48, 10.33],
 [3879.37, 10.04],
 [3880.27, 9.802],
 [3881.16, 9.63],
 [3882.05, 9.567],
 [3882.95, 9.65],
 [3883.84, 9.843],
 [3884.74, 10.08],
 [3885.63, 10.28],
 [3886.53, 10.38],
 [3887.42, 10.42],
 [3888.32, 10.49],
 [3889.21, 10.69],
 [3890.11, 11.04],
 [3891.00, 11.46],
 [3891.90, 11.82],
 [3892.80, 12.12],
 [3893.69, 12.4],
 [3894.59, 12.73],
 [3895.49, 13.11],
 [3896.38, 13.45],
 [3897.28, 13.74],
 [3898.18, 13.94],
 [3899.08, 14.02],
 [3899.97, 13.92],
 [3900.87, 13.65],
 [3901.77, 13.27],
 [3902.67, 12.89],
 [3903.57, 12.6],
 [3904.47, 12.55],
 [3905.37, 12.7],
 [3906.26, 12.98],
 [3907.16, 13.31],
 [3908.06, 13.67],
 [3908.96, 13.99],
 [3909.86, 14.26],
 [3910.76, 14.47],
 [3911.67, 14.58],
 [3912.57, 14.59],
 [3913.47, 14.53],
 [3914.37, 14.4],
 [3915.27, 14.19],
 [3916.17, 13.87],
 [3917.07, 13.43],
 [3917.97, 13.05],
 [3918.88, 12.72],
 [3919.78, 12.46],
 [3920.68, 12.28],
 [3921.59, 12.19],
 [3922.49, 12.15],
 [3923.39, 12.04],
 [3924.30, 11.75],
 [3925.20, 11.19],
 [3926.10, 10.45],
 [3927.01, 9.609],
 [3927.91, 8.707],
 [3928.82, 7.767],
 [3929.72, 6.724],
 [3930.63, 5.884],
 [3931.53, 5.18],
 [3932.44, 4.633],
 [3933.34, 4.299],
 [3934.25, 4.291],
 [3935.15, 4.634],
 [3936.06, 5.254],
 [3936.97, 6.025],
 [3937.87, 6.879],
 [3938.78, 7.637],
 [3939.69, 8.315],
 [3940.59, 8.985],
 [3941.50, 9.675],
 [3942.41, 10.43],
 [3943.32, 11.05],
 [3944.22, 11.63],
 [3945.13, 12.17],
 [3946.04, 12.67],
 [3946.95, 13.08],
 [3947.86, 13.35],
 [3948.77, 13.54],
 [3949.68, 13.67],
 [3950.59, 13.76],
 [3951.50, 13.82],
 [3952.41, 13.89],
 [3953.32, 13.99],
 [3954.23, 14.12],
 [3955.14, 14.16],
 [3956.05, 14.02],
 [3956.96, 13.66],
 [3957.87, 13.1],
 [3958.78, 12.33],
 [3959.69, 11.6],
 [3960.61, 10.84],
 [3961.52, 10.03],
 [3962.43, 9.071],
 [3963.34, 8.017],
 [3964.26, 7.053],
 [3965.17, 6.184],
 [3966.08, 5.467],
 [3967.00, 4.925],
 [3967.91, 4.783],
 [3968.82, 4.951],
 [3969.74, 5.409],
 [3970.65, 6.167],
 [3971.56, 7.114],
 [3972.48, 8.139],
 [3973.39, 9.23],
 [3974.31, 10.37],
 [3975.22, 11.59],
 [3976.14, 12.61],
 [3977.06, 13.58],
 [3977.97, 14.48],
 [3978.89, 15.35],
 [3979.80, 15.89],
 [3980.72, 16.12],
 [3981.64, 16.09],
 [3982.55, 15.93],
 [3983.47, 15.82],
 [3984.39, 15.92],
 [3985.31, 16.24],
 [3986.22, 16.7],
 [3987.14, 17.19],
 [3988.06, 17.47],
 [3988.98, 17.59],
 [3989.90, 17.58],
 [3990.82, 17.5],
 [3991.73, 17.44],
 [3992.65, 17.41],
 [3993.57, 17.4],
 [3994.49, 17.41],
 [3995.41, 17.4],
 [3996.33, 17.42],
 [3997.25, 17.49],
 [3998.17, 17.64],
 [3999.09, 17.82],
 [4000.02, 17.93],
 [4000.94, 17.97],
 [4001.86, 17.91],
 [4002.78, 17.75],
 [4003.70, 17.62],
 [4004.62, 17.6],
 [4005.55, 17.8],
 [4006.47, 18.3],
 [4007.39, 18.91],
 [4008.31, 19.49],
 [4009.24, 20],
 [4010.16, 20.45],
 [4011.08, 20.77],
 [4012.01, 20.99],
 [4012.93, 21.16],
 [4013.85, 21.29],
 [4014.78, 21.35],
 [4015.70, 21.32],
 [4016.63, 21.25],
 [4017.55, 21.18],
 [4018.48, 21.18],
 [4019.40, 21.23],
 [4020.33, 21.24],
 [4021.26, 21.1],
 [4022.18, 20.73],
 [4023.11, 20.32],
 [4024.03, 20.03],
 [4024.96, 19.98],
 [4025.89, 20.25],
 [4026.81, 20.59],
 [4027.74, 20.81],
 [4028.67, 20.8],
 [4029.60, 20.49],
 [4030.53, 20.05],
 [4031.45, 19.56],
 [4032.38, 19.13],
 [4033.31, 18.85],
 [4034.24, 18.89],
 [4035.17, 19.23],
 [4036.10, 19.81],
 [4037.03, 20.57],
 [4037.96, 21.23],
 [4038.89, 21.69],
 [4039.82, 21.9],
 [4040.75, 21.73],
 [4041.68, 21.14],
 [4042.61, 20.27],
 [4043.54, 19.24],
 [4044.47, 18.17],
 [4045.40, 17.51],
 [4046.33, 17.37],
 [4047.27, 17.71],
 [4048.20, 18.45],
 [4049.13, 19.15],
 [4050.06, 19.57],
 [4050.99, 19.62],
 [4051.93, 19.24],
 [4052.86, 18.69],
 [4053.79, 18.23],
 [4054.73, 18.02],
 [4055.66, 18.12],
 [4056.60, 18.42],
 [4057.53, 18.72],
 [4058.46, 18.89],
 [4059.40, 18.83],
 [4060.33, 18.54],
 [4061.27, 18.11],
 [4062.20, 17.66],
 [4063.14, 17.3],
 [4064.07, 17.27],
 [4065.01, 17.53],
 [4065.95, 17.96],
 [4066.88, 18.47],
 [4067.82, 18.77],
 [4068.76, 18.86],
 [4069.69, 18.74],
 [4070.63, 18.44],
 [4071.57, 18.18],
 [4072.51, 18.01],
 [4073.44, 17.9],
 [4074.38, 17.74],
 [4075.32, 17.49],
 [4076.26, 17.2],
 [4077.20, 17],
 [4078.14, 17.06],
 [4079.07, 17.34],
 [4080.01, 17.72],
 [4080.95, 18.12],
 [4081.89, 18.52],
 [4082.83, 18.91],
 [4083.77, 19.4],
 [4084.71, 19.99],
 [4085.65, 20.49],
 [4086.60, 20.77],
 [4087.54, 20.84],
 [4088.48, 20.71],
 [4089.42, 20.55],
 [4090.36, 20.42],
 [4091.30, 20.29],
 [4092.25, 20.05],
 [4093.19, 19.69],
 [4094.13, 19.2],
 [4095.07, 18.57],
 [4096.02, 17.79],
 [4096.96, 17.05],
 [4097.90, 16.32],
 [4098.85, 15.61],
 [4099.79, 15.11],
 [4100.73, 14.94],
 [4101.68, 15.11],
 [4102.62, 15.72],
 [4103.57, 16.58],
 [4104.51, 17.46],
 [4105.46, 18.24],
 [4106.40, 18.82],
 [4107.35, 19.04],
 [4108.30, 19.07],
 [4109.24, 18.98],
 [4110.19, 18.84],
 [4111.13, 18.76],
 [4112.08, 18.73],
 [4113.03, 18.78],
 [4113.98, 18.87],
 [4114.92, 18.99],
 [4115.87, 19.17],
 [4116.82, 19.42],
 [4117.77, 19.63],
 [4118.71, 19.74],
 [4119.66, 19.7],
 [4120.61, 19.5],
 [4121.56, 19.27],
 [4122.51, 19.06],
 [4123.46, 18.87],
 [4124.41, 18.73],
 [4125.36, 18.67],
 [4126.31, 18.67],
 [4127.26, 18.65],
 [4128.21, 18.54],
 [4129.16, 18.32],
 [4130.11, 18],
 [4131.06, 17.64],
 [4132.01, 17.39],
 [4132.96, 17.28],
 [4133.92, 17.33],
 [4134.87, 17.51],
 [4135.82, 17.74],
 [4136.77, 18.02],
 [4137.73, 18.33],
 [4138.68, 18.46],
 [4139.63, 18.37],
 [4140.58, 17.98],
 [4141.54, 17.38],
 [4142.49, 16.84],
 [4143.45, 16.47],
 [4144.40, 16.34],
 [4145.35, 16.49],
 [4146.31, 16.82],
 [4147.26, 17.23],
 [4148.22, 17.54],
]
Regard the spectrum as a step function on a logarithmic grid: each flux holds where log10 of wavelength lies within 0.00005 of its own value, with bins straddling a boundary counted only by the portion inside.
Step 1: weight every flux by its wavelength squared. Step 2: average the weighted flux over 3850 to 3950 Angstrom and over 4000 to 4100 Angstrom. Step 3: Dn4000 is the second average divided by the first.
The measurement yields 1.90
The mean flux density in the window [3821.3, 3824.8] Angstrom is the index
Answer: 8.83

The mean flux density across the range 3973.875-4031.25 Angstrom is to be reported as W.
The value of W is 18.3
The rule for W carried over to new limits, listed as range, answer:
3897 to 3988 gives 11.4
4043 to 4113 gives 18.3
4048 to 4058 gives 18.8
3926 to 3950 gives 8.71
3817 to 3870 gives 9.16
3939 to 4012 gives 13.8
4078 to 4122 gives 18.6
